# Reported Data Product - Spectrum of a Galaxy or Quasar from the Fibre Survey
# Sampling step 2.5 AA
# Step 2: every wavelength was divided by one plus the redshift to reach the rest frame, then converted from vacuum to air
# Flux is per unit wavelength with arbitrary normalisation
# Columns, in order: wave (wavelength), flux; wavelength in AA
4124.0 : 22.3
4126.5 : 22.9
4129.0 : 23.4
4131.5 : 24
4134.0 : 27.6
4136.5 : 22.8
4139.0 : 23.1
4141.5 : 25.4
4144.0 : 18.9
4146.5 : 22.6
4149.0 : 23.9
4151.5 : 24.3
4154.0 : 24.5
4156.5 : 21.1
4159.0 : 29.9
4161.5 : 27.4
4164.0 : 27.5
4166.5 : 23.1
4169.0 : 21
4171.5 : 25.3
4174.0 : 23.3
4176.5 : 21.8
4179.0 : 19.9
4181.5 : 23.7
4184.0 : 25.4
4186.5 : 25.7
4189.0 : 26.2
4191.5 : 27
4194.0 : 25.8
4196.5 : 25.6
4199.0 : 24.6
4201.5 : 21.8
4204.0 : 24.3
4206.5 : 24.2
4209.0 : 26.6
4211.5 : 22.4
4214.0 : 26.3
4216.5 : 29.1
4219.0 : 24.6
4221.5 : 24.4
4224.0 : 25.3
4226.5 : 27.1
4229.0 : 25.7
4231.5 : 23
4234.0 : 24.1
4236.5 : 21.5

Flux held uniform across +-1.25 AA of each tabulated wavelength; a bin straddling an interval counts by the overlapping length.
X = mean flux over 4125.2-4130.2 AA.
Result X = 23.1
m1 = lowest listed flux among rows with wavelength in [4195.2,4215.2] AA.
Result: 21.8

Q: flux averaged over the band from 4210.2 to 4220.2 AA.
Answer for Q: 25.6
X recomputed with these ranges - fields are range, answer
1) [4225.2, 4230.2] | 26.4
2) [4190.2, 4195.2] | 26.4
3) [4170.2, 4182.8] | 22.8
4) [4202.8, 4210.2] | 25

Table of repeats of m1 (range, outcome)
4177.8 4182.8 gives 19.9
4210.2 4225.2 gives 22.4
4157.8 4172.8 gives 21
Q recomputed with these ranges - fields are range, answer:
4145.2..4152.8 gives 23.6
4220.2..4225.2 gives 24.8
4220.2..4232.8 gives 25.1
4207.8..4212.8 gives 24.5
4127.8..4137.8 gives 24.4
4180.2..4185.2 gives 24.5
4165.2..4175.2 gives 23.2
